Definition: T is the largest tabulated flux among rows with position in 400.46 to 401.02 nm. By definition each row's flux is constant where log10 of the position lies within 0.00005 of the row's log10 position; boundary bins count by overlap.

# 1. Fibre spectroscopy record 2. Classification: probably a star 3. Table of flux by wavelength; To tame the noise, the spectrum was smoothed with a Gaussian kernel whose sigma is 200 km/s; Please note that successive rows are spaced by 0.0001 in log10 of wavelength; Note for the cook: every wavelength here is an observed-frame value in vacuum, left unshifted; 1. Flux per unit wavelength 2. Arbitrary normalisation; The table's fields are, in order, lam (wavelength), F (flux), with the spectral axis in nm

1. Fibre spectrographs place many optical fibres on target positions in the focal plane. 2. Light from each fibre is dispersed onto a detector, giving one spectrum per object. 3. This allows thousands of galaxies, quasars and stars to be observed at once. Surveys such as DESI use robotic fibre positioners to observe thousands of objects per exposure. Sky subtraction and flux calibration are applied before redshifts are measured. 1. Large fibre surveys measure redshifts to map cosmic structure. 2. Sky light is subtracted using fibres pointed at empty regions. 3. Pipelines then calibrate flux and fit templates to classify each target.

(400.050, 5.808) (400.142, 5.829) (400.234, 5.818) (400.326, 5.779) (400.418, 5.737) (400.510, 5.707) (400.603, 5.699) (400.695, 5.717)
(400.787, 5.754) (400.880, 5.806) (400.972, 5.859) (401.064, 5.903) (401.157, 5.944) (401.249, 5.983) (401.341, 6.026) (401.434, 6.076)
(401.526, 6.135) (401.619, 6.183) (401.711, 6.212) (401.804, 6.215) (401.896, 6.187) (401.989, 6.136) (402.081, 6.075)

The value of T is 5.859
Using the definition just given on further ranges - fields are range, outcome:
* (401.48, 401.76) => 6.212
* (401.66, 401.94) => 6.215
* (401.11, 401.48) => 6.076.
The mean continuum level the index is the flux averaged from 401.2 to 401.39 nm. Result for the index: 6.01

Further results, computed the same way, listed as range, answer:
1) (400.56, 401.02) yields 5.77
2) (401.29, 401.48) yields 6.05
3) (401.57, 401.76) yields 6.18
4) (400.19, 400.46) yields 5.79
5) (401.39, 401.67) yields 6.14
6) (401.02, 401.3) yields 5.95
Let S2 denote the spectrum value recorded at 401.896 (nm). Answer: 6.187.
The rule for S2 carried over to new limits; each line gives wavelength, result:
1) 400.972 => 5.859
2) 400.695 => 5.717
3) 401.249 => 5.983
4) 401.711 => 6.212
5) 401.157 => 5.944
